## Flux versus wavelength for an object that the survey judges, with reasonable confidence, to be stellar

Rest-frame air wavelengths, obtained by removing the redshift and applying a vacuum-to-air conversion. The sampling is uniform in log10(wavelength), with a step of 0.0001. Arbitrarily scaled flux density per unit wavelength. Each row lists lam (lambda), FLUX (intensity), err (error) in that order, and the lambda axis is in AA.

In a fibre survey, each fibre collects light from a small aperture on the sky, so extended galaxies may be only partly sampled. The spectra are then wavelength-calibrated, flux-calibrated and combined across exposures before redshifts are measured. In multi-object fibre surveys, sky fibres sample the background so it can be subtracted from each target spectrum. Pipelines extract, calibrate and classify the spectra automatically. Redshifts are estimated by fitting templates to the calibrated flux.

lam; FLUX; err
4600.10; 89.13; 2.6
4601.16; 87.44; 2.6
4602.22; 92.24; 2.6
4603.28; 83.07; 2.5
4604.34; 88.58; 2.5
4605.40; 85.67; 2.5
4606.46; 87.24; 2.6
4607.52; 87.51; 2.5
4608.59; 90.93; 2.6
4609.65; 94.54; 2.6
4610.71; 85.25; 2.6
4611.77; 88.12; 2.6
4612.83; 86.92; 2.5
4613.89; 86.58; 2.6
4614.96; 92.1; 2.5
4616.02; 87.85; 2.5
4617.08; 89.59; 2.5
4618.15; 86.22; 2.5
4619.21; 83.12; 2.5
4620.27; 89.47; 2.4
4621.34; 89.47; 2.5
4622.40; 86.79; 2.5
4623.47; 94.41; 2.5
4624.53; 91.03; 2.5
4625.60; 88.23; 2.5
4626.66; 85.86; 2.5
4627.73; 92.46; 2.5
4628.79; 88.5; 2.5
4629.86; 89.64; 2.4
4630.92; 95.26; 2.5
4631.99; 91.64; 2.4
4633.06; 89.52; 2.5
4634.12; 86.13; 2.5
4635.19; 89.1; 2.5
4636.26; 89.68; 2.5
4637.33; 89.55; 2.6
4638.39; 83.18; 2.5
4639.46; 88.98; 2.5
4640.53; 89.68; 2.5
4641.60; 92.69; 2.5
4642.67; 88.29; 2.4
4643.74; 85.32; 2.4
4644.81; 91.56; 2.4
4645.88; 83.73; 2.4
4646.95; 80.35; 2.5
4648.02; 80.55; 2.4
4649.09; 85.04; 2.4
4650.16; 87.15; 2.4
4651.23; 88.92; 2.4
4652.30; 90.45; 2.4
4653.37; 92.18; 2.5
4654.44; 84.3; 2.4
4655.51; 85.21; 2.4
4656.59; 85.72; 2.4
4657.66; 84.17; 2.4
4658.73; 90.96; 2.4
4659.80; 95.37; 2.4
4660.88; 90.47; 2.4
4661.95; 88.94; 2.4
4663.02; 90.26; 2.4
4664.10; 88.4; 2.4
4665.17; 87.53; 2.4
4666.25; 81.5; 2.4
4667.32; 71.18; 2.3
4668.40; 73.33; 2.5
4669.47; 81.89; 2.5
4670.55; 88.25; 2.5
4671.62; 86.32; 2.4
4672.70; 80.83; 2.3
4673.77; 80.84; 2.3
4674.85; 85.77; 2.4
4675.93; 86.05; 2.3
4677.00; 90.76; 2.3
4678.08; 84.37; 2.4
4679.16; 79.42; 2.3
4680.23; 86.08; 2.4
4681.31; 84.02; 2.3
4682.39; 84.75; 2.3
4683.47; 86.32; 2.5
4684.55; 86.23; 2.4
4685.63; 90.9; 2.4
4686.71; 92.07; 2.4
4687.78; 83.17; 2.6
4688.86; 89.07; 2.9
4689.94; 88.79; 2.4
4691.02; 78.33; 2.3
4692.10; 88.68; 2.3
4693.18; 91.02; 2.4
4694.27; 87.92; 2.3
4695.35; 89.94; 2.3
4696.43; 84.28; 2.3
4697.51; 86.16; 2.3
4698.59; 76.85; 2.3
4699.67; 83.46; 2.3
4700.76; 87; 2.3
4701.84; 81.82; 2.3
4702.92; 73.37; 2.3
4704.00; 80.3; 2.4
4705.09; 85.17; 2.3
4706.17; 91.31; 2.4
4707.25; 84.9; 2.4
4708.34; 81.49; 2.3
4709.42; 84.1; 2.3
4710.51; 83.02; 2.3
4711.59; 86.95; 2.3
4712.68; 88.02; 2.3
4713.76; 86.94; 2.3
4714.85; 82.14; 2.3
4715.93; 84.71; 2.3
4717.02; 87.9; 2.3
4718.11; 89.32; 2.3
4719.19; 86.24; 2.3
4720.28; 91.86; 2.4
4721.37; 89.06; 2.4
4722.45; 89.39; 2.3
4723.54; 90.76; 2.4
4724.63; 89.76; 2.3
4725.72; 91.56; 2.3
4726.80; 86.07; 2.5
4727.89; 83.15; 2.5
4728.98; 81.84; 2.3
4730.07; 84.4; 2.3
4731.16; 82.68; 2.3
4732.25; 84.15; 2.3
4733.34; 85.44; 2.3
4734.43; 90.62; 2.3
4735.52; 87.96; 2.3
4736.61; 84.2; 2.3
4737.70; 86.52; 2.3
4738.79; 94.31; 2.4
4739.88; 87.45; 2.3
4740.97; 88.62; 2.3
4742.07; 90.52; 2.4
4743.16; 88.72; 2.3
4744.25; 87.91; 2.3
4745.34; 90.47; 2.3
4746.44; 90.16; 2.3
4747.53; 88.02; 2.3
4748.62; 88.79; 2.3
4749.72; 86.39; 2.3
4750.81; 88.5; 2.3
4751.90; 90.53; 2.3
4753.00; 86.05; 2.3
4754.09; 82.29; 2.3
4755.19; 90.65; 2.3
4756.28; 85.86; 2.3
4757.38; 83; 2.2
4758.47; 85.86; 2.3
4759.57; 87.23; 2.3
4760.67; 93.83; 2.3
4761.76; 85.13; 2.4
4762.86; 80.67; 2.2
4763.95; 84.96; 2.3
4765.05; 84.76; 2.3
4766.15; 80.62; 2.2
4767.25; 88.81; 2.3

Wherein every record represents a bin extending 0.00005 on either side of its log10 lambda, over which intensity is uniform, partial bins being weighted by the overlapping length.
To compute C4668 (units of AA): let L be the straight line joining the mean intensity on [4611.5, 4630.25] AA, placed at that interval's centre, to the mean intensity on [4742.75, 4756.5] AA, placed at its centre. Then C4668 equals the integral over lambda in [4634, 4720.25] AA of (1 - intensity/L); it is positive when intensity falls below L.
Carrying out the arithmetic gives 2.5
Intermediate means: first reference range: 88.7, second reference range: 88.1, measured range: 85.9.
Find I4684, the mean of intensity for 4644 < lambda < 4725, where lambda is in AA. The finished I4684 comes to 85.8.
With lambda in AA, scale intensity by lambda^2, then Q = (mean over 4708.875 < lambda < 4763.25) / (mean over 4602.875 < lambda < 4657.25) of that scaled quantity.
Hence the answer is 1.04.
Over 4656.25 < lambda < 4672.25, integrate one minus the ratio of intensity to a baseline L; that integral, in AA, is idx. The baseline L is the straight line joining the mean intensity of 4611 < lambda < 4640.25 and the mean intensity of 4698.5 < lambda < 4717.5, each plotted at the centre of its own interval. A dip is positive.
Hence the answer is 0.2 AA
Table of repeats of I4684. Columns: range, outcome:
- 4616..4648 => 88.4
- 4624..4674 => 87.1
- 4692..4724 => 85.7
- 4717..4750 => 87.9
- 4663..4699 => 85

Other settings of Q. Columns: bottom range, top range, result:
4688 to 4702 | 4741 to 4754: 1.06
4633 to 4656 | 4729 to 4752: 1.05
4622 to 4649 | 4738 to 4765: 1.04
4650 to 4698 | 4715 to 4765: 1.04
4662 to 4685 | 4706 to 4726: 1.06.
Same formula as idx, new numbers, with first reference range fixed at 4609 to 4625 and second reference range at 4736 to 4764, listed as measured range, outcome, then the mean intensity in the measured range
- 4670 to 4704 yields 1.2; 85.2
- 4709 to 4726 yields 0.1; 87.5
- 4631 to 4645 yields -0.1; 89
